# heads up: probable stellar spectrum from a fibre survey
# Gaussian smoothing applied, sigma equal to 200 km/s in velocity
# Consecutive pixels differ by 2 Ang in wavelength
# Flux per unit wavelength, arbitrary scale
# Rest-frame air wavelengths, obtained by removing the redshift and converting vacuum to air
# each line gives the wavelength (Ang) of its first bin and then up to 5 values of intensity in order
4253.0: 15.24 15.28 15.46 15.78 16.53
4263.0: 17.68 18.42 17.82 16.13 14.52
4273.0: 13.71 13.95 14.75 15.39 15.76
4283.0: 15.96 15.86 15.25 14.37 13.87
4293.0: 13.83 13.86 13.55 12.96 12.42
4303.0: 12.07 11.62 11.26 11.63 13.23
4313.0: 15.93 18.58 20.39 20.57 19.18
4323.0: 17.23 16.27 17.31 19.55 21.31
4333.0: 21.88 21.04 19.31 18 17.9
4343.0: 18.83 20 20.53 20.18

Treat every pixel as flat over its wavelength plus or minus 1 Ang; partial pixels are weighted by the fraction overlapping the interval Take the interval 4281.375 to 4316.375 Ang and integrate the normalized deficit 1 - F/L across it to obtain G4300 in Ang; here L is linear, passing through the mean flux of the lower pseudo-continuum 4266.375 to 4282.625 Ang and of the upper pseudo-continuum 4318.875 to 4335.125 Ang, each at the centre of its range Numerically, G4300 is 6.2 Ang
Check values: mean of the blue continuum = 15.2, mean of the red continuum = 19.2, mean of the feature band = 14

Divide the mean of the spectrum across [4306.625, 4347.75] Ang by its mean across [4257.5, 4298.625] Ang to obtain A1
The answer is 1.2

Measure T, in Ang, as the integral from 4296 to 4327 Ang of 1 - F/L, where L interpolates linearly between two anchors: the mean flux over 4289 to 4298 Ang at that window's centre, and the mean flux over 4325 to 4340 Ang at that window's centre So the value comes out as 2.6 Ang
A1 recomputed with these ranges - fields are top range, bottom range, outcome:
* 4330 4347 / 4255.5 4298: 1.29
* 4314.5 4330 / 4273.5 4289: 1.23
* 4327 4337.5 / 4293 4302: 1.53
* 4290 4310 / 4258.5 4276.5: 0.79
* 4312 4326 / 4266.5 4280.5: 1.21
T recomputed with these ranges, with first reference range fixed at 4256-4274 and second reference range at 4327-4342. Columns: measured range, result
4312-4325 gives 0.29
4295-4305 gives 2.90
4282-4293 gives 1.52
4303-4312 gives 3.14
